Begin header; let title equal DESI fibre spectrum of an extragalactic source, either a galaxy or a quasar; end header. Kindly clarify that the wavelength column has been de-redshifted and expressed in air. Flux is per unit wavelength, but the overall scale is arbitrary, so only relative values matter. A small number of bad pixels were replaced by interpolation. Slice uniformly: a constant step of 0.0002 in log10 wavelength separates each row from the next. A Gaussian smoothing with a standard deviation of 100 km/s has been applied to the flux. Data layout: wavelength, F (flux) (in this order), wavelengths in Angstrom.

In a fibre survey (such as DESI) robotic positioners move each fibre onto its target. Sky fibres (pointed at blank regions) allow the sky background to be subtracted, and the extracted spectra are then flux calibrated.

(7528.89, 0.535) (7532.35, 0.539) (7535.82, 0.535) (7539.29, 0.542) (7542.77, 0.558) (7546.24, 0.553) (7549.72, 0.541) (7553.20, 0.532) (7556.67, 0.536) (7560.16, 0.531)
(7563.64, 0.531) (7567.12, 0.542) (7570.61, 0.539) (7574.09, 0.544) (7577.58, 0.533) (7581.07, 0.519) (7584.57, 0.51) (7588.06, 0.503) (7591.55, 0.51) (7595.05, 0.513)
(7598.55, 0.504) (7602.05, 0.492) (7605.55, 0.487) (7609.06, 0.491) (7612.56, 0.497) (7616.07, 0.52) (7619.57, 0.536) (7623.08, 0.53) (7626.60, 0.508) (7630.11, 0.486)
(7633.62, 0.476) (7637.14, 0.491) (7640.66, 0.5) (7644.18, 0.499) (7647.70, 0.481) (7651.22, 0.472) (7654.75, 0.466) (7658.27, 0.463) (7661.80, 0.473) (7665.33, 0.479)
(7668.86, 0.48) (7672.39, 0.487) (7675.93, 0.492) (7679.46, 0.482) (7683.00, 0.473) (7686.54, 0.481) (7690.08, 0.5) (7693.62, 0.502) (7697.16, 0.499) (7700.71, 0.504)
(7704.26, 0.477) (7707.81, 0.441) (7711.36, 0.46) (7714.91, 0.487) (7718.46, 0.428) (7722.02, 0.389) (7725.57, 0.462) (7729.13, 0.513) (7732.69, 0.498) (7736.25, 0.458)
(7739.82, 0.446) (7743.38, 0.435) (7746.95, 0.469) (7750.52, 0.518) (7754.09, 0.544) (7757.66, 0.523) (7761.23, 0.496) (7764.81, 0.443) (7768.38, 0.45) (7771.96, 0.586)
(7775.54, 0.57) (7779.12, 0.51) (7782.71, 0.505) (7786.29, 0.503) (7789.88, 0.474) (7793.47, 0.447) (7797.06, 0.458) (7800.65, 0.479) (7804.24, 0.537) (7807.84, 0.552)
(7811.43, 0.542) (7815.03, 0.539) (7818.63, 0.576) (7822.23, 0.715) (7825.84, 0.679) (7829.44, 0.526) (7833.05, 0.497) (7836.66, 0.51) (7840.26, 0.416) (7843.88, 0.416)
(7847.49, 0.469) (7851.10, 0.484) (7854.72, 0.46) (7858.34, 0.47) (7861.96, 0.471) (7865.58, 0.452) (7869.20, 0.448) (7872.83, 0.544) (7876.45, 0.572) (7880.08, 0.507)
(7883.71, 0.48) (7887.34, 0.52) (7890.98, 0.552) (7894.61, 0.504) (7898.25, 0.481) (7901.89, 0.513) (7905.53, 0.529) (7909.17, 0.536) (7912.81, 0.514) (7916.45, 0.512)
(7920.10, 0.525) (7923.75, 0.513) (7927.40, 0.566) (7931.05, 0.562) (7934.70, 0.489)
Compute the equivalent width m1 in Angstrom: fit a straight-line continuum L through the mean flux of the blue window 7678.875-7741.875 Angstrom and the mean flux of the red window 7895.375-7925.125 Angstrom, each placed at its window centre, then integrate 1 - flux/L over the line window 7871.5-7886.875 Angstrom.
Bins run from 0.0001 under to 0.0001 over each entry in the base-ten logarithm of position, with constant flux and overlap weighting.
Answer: -0.50 Angstrom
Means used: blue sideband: 0.472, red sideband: 0.515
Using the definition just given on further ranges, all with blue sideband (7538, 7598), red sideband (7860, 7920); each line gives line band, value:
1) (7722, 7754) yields 2.8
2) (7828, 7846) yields 1.4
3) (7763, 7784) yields 0.2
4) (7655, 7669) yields 1.4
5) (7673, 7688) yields 1.2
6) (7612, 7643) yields 1.3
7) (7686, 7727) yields 4.1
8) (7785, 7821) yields 0.0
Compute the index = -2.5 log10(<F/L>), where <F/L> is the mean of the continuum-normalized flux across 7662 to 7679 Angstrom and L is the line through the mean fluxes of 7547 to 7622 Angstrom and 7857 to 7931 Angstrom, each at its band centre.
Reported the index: 0.07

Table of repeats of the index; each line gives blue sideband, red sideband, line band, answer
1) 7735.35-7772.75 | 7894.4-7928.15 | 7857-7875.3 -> 0.06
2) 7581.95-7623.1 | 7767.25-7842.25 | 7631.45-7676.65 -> 0.07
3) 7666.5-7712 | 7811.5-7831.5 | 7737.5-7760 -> 0.10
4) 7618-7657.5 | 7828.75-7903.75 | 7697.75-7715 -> 0.04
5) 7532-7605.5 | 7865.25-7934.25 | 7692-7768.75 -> 0.10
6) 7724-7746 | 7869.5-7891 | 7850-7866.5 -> 0.10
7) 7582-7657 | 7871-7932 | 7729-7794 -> 0.04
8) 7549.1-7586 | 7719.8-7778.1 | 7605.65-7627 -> 0.02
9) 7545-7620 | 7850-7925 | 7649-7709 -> 0.07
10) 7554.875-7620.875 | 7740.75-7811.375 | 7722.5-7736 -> 0.06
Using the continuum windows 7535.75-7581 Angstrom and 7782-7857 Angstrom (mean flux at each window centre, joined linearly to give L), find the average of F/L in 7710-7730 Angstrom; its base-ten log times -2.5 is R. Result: 0.154 mag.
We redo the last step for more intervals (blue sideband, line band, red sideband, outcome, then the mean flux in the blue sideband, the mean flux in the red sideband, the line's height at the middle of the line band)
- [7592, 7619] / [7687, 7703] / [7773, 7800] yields 0.002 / 0.503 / 0.497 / 0.5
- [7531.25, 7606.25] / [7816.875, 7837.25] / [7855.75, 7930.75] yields -0.145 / 0.527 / 0.511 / 0.514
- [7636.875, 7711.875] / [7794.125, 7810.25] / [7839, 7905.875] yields -0.039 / 0.482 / 0.489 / 0.486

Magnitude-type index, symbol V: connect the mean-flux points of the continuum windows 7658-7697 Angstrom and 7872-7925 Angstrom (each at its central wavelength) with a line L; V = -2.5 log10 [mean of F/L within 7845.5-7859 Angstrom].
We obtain 0.09 mag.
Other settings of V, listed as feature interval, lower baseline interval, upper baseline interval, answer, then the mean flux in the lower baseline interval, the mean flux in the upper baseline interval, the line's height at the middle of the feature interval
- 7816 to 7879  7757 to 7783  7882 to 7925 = 0.00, 0.51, 0.515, 0.513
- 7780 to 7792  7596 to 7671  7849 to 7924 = 0.01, 0.492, 0.504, 0.499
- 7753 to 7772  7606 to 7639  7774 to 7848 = 0.04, 0.503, 0.521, 0.516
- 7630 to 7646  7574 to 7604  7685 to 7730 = 0.01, 0.512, 0.472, 0.496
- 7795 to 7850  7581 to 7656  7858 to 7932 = -0.04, 0.499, 0.513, 0.51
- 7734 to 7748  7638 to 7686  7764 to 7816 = 0.10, 0.481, 0.507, 0.497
